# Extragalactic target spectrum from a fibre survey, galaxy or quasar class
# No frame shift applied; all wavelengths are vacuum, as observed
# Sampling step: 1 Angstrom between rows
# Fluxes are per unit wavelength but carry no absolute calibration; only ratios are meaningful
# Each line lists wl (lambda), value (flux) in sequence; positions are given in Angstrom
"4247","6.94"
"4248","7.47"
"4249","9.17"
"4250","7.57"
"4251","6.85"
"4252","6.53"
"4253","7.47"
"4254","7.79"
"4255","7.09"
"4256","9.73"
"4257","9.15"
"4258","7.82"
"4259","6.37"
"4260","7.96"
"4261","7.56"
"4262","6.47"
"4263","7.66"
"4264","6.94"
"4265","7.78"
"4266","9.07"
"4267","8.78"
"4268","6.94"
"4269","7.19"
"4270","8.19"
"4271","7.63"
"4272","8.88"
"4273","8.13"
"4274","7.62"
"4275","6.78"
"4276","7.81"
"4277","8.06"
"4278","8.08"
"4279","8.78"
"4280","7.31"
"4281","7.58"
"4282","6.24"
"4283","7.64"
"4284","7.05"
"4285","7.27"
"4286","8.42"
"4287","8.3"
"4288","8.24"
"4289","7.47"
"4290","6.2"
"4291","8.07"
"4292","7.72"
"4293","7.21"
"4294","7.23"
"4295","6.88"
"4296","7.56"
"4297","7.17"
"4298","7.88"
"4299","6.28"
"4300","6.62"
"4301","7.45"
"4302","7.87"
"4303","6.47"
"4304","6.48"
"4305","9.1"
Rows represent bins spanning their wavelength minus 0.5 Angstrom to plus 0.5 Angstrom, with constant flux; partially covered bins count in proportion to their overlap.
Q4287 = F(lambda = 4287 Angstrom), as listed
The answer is 8.3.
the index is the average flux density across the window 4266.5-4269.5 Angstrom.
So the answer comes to 7.64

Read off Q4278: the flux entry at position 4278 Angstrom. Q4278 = 8.08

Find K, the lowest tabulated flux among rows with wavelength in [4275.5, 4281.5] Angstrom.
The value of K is 7.31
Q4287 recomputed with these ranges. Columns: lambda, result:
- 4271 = 7.63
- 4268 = 6.94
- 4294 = 7.23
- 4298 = 7.88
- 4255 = 7.09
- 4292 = 7.72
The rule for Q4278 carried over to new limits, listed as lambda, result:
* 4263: 7.66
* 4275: 6.78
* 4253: 7.47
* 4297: 7.17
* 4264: 6.94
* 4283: 7.64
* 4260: 7.96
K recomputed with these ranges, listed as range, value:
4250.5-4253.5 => 6.53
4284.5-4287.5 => 7.27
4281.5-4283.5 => 6.24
